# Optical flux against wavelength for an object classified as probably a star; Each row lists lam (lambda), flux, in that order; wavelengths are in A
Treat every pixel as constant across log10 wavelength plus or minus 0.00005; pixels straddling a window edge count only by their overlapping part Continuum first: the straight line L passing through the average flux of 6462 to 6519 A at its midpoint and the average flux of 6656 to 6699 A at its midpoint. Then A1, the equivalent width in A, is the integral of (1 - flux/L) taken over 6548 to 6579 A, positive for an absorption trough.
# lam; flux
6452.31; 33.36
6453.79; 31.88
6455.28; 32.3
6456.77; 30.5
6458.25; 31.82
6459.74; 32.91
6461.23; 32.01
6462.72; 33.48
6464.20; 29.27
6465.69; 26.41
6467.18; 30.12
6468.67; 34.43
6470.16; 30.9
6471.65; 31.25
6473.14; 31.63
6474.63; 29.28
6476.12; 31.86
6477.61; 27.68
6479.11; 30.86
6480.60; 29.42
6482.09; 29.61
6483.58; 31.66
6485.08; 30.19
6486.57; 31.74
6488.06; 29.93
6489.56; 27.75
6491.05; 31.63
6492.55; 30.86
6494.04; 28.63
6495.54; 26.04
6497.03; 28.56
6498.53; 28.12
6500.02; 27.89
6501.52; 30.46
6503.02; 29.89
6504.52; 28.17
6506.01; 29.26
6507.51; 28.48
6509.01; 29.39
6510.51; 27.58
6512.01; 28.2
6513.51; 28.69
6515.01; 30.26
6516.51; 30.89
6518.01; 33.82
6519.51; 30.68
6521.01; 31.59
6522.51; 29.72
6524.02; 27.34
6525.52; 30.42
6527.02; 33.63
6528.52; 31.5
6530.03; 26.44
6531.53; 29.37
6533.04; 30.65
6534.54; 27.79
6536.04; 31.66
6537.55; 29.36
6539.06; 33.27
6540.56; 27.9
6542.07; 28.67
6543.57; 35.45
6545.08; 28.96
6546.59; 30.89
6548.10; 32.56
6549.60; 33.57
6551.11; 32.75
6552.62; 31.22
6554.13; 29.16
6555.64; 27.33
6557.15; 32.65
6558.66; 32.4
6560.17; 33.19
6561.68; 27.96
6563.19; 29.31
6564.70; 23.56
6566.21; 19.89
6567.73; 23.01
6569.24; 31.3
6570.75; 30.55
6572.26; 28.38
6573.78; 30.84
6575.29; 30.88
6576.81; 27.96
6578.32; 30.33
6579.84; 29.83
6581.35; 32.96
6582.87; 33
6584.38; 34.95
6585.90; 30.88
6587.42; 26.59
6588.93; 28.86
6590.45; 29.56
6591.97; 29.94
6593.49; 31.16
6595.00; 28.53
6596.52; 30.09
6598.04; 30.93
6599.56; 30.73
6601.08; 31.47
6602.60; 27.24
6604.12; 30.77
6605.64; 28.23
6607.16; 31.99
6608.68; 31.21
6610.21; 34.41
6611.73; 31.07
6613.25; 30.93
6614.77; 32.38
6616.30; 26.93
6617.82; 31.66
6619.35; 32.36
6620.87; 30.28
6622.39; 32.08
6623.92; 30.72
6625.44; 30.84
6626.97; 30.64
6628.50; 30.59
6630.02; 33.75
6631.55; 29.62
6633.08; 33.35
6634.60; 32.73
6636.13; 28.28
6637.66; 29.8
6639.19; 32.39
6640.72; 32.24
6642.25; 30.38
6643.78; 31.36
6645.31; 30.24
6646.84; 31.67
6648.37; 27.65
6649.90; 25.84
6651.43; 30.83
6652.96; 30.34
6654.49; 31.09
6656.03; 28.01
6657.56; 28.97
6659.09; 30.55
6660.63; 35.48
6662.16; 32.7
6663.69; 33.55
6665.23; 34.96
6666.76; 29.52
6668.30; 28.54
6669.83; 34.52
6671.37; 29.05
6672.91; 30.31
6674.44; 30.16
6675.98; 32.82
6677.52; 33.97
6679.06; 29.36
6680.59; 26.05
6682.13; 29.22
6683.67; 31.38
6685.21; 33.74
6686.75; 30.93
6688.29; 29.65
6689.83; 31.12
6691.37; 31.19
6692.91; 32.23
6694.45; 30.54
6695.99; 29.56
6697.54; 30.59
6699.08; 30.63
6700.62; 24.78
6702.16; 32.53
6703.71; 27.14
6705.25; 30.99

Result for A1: 0.9 A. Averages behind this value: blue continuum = 29.9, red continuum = 31.1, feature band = 29.4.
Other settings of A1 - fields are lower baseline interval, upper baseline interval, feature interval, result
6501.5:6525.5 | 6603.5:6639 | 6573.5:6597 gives 0.17 A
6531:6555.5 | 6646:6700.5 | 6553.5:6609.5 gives 1.93 A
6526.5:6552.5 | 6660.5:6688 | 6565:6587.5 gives 1.15 A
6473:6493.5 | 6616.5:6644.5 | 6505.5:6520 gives 0.34 A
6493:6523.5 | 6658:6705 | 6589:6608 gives 0.07 A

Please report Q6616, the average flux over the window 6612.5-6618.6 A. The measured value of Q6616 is 30.4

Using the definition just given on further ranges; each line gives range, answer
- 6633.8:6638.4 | 30.3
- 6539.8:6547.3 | 30.4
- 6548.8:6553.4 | 32.5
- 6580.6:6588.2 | 31.7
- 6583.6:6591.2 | 30.2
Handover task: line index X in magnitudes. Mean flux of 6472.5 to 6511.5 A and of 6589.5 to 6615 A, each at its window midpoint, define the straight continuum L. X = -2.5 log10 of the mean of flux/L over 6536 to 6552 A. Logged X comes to -0.048 mag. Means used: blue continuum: 29.5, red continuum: 30.6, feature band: 31.3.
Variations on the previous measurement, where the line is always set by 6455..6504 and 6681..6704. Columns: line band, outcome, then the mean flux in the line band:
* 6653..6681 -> -0.03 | 31.1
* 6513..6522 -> -0.03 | 31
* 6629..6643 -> -0.04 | 31.4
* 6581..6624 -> -0.02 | 30.7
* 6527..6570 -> 0.02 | 29.8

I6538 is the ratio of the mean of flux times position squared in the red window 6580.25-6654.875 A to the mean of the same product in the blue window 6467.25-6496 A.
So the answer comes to 1.06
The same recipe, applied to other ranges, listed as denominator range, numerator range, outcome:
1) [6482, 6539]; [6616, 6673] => 1.08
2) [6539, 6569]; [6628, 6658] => 1.06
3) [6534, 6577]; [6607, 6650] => 1.06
